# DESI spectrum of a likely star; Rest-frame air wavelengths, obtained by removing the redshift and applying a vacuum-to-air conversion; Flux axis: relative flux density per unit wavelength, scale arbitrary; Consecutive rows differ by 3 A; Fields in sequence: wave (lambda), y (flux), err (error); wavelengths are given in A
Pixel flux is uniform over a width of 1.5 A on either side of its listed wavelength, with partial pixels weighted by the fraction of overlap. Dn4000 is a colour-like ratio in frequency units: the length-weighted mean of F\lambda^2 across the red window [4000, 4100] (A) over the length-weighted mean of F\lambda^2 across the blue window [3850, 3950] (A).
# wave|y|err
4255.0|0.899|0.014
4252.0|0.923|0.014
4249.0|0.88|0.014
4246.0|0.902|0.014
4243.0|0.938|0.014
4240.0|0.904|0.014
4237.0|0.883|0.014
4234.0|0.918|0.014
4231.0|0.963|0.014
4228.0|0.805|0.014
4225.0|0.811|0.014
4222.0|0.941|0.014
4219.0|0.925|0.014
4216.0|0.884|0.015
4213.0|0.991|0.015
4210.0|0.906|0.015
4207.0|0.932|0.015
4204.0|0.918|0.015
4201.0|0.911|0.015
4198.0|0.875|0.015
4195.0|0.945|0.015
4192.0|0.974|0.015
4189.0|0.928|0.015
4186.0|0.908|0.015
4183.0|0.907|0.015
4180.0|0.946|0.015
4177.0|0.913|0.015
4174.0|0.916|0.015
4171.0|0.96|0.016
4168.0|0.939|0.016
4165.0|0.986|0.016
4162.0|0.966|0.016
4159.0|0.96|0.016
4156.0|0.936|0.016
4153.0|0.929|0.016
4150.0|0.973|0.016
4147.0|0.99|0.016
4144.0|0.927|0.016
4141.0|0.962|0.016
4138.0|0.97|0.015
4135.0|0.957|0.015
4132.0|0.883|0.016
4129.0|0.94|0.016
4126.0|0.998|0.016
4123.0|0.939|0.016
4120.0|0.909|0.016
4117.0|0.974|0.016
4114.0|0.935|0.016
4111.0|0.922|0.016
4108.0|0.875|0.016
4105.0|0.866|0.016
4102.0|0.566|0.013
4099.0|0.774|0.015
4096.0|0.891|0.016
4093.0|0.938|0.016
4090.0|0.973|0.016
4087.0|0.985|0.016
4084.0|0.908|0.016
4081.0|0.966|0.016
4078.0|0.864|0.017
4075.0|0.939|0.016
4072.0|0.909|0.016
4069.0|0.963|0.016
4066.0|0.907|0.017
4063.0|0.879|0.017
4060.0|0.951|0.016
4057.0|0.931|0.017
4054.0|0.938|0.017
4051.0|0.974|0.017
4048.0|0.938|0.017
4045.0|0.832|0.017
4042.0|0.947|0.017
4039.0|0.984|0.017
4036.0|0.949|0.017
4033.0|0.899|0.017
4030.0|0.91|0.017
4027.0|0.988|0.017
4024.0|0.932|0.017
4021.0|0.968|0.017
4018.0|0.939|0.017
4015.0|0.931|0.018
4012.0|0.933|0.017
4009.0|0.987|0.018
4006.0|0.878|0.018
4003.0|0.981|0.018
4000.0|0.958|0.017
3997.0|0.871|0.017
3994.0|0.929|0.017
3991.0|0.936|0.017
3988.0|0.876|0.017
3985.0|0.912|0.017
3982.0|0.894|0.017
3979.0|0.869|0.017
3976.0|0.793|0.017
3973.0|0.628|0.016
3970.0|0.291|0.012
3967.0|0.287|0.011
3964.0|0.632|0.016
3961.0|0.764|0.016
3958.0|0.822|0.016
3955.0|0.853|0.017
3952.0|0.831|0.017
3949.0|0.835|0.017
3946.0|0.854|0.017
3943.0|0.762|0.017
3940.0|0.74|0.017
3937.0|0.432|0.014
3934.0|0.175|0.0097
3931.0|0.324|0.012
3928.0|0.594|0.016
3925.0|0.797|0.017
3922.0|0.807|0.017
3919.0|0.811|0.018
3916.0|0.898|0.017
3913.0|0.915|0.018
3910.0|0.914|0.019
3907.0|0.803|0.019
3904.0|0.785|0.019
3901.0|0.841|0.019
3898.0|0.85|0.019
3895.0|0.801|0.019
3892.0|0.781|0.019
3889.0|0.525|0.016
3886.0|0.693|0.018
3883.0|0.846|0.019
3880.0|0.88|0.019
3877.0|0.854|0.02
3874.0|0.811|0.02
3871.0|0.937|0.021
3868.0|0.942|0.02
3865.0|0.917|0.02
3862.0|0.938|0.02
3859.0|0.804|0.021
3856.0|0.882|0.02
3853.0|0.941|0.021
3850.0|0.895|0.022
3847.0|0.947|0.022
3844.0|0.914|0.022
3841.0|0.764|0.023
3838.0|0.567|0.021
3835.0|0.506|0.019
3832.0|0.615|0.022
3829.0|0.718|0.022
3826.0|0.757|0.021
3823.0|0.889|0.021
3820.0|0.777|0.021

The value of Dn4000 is 1.3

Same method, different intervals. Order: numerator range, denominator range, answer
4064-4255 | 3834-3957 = 1.34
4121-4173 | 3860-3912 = 1.31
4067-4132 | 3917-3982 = 1.46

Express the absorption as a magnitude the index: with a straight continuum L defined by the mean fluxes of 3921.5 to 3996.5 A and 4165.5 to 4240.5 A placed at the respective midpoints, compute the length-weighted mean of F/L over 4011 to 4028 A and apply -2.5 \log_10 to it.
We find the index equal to -0.242 mag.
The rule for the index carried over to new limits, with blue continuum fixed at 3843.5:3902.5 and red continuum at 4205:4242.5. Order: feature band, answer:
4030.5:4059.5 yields -0.07 mag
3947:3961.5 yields 0.05 mag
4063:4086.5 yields -0.05 mag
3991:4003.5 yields -0.07 mag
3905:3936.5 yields 0.22 mag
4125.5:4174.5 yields -0.07 mag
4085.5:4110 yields 0.03 mag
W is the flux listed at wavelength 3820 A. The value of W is 0.777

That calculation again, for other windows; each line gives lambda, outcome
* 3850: 0.895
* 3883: 0.846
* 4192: 0.974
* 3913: 0.915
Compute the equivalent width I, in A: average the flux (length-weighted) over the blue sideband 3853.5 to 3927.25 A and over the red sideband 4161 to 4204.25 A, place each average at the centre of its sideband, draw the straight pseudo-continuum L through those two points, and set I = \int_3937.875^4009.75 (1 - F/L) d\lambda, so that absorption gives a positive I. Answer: 5.7 A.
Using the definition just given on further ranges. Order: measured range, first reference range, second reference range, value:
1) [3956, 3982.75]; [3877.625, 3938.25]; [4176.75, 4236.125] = 3.6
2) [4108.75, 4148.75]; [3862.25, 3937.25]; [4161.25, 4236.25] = -2.7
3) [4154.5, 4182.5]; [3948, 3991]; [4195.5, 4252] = -2.4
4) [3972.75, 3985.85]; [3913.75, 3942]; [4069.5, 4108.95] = -2.2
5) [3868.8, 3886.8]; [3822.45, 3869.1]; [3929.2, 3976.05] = -2.2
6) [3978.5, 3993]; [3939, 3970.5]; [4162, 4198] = -3.1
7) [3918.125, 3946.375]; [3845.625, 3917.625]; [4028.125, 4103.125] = 8.1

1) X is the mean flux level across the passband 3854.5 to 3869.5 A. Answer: 0.897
